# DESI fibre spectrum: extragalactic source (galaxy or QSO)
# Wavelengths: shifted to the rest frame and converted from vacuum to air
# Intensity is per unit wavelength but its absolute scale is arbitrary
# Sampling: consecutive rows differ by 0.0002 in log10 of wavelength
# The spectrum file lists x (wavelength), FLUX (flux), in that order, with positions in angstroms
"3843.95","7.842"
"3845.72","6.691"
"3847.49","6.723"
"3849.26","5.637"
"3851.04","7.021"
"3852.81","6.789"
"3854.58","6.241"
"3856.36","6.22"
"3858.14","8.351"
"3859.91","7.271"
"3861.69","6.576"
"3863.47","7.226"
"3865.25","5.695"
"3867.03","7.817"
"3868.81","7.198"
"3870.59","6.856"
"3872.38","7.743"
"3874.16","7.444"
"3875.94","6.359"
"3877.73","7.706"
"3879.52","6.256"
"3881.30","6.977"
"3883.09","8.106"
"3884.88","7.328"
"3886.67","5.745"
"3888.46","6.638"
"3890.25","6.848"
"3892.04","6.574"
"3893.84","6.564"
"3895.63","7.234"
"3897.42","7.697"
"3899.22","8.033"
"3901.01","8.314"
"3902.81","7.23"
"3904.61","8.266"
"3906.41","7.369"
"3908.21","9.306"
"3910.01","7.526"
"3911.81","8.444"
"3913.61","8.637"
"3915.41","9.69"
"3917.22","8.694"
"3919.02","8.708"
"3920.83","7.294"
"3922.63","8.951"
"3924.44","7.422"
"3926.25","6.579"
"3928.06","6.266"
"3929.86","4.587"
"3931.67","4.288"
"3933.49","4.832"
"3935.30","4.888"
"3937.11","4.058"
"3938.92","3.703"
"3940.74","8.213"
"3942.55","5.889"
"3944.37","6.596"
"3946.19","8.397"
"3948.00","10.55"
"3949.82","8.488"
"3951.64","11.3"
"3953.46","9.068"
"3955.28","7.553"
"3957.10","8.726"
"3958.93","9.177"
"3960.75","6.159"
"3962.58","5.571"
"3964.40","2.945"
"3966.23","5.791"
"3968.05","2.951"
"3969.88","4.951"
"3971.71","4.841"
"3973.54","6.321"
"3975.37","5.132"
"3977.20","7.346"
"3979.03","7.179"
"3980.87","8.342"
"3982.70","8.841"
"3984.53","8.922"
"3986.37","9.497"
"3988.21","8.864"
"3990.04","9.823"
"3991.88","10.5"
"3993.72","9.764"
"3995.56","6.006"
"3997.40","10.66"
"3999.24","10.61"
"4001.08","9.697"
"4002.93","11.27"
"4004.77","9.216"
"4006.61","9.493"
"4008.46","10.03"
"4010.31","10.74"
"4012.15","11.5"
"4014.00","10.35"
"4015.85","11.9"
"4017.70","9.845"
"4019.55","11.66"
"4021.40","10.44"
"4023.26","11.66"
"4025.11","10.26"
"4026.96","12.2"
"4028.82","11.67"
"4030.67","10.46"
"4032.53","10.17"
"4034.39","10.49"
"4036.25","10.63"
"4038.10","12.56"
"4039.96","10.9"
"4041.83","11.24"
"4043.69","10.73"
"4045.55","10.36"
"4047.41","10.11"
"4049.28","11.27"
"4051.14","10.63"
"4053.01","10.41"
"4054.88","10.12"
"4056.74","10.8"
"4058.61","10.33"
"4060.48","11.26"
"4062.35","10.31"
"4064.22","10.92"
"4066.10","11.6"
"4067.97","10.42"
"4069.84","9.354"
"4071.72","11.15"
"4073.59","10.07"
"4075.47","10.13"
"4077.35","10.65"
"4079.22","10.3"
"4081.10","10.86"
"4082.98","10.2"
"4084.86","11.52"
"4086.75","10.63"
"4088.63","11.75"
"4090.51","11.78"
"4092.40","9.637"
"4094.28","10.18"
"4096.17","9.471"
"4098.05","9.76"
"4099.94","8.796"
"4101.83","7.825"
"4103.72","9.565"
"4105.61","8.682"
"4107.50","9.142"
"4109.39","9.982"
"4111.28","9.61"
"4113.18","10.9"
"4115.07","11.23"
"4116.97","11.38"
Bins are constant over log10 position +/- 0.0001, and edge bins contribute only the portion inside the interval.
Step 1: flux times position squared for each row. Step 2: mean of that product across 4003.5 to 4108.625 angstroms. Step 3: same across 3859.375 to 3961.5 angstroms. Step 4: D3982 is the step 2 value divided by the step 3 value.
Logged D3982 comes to 1.54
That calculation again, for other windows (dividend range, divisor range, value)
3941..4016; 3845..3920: 1.19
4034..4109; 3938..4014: 1.35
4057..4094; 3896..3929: 1.45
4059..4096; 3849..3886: 1.69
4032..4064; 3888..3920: 1.46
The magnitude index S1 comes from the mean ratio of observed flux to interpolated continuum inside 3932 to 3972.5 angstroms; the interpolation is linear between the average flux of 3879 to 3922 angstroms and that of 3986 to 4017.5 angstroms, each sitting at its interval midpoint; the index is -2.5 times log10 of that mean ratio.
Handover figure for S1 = 0.33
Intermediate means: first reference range 7.67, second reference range 10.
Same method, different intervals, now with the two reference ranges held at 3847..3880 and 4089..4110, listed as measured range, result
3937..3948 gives 0.17 mag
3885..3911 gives -0.01 mag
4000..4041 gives -0.23 mag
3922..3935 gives 0.26 mag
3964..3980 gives 0.46 mag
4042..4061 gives -0.17 mag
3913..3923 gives -0.15 mag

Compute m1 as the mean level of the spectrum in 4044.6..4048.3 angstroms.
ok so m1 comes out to 10.3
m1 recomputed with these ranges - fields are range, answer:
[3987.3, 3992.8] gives 9.74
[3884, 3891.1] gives 6.64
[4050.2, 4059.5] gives 10.5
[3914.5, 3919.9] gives 9.03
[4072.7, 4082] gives 10.4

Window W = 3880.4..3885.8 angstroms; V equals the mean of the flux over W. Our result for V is 7.46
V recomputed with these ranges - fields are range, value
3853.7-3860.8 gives 7.02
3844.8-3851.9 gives 6.52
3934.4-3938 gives 4.48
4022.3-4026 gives 10.9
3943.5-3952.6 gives 9.08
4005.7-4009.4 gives 9.74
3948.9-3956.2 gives 9.1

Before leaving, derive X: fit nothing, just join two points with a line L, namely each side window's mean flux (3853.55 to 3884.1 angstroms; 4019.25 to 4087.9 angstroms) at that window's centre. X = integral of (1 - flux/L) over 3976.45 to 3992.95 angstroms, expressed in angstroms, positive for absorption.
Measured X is 1.0 angstroms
